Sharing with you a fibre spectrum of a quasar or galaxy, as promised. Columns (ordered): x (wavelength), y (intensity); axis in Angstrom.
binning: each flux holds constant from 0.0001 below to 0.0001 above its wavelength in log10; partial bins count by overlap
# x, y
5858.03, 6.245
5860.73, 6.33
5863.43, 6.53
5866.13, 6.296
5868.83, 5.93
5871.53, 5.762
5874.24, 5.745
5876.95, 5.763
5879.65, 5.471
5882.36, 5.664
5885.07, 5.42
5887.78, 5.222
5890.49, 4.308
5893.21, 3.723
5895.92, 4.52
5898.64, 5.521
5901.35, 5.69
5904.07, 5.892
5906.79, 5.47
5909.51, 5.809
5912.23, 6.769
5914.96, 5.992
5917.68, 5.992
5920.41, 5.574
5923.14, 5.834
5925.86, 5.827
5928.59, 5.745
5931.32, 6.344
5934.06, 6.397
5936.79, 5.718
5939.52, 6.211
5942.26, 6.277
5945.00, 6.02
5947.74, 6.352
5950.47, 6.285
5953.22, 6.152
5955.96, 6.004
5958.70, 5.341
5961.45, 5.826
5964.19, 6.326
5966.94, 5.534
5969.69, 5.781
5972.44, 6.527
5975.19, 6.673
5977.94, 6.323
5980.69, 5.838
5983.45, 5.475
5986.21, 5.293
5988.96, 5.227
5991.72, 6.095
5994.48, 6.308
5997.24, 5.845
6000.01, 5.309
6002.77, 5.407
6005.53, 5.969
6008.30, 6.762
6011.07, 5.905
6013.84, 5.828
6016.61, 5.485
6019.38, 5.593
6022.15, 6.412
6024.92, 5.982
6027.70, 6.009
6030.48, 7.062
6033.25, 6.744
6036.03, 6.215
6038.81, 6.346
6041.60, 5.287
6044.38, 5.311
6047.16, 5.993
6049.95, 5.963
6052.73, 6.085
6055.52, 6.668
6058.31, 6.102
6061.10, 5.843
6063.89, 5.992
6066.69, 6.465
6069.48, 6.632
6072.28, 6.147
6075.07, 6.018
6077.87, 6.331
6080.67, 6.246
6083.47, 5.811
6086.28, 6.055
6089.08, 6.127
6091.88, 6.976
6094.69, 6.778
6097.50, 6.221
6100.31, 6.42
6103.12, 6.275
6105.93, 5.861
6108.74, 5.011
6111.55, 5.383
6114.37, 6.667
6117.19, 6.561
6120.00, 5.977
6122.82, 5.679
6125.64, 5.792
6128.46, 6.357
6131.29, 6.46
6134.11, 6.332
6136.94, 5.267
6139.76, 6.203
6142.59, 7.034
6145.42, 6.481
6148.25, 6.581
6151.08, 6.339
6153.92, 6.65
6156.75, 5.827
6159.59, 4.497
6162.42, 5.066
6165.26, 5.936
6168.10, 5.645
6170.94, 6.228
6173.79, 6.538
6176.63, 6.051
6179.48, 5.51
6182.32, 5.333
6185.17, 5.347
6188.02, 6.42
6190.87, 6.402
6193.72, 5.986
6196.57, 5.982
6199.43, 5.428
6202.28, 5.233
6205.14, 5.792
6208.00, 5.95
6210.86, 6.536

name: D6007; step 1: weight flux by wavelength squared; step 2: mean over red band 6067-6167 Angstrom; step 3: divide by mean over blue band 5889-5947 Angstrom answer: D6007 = 1.14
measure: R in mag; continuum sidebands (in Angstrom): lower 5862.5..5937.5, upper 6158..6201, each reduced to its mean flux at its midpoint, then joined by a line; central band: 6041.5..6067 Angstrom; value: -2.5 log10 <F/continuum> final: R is -0.05 mag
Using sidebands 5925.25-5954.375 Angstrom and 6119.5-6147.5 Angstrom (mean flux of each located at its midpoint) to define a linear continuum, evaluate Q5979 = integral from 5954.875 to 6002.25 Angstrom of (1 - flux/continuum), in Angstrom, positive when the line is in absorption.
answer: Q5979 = 2.2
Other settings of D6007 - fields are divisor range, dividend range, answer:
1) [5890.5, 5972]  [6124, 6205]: 1.11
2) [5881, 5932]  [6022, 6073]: 1.17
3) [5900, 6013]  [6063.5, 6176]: 1.09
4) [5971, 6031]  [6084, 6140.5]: 1.07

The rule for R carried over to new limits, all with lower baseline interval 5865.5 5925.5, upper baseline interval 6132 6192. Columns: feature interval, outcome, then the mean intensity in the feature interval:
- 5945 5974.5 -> -0.07 mag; 6.03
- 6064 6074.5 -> -0.09 mag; 6.33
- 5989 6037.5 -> -0.05 mag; 6.03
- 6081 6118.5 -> -0.05 mag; 6.17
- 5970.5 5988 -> -0.06 mag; 6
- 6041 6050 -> 0.03 mag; 5.62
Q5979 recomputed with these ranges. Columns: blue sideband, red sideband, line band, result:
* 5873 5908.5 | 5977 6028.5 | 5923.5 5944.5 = -2.2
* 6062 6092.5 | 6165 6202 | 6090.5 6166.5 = -0.4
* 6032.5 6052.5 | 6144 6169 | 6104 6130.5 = -0.1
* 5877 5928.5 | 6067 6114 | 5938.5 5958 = -1.7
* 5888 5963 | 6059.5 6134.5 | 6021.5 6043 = -0.9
